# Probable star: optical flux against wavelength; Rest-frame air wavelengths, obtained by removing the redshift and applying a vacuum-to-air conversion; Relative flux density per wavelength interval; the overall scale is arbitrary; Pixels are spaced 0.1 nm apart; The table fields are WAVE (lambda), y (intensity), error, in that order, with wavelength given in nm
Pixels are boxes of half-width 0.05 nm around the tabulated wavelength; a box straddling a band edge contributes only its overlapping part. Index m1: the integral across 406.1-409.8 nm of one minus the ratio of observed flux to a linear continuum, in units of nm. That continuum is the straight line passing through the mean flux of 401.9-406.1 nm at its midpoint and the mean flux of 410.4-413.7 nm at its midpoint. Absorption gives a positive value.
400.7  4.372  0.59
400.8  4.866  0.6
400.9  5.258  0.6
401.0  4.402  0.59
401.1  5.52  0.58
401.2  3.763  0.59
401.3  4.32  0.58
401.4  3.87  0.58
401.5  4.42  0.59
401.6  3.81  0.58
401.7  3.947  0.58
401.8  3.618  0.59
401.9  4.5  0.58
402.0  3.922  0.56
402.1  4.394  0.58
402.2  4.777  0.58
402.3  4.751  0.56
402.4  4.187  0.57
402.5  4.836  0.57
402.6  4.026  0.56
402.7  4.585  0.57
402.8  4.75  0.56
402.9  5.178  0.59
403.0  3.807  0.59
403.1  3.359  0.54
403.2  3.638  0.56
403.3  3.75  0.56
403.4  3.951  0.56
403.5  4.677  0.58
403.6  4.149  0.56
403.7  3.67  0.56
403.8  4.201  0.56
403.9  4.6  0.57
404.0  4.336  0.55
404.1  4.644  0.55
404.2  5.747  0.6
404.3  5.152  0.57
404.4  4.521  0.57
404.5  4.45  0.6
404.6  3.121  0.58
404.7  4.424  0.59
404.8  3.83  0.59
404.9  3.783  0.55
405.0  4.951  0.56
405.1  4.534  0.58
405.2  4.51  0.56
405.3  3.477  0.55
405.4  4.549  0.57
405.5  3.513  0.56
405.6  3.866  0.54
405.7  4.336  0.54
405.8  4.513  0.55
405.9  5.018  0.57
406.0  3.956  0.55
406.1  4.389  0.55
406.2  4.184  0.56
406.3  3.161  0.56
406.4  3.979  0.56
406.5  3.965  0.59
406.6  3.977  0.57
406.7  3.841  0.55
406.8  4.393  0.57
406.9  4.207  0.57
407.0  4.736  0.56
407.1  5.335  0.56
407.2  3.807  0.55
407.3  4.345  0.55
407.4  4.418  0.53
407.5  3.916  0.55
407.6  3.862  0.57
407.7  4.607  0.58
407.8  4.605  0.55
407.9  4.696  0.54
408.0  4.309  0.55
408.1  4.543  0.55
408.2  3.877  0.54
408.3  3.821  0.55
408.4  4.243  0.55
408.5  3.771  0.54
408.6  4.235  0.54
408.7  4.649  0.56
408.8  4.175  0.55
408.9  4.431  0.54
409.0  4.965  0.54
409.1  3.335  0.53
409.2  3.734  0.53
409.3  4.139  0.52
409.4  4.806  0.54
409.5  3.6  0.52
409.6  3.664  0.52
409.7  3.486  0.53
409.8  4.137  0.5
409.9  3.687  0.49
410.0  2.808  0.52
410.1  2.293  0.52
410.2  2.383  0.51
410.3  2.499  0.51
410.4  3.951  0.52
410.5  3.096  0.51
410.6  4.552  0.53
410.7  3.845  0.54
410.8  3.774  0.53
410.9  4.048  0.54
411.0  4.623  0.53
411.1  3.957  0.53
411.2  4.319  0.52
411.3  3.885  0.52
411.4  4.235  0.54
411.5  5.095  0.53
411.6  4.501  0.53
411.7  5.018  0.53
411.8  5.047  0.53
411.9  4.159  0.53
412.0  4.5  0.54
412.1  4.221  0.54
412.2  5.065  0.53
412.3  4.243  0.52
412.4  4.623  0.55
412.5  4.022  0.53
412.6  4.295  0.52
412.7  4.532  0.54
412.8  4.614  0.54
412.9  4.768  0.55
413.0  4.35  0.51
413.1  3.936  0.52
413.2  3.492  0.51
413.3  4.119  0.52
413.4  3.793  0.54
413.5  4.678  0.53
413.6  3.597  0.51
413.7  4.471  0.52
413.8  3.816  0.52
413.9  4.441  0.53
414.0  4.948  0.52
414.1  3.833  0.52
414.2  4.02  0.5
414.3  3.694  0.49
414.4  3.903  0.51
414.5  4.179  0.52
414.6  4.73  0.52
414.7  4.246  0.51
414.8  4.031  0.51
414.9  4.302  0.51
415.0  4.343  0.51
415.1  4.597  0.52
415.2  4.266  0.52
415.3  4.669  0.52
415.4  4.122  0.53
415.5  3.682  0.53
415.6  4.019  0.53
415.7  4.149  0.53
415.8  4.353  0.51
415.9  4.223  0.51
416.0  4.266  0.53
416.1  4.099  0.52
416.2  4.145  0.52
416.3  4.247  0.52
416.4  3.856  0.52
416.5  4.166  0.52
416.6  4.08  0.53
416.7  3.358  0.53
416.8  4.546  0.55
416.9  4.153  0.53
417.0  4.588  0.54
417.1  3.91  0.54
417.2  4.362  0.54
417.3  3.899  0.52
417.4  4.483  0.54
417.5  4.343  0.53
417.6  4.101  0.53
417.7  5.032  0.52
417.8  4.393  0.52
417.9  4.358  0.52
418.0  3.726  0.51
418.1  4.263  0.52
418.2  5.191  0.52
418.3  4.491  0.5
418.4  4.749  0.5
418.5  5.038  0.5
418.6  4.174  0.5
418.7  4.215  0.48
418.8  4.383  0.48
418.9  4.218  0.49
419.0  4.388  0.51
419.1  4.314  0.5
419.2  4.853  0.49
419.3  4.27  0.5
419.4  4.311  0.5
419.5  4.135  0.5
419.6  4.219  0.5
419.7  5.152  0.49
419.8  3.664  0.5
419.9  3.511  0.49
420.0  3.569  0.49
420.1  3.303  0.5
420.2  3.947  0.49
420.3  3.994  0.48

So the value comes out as 0.111 nm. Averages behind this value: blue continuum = 4.31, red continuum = 4.28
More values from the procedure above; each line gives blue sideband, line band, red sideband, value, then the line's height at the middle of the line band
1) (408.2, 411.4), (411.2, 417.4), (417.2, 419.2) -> -0.17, 4.15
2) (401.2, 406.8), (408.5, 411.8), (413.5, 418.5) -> 0.22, 4.23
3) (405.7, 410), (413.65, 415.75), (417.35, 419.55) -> 0.06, 4.34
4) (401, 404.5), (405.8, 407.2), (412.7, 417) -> 0.02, 4.29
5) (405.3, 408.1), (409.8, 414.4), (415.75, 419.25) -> 0.20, 4.27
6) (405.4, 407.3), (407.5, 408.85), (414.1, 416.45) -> -0.02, 4.19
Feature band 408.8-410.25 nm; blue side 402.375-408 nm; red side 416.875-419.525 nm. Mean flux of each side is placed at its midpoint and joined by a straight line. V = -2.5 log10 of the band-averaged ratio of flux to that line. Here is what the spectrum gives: 0.167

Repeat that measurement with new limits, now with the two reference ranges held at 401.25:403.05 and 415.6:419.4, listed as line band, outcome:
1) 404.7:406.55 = 0.04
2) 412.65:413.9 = 0.03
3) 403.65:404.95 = -0.01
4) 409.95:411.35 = 0.20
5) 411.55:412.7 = -0.05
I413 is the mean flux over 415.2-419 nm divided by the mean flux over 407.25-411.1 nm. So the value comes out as 1.08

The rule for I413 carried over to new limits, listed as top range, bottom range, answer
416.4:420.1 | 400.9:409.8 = 1.01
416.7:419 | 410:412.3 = 1.09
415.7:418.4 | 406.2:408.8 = 1.01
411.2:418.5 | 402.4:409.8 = 1.02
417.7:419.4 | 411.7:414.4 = 1.04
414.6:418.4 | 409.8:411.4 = 1.18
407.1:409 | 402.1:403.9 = 1.00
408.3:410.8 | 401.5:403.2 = 0.88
